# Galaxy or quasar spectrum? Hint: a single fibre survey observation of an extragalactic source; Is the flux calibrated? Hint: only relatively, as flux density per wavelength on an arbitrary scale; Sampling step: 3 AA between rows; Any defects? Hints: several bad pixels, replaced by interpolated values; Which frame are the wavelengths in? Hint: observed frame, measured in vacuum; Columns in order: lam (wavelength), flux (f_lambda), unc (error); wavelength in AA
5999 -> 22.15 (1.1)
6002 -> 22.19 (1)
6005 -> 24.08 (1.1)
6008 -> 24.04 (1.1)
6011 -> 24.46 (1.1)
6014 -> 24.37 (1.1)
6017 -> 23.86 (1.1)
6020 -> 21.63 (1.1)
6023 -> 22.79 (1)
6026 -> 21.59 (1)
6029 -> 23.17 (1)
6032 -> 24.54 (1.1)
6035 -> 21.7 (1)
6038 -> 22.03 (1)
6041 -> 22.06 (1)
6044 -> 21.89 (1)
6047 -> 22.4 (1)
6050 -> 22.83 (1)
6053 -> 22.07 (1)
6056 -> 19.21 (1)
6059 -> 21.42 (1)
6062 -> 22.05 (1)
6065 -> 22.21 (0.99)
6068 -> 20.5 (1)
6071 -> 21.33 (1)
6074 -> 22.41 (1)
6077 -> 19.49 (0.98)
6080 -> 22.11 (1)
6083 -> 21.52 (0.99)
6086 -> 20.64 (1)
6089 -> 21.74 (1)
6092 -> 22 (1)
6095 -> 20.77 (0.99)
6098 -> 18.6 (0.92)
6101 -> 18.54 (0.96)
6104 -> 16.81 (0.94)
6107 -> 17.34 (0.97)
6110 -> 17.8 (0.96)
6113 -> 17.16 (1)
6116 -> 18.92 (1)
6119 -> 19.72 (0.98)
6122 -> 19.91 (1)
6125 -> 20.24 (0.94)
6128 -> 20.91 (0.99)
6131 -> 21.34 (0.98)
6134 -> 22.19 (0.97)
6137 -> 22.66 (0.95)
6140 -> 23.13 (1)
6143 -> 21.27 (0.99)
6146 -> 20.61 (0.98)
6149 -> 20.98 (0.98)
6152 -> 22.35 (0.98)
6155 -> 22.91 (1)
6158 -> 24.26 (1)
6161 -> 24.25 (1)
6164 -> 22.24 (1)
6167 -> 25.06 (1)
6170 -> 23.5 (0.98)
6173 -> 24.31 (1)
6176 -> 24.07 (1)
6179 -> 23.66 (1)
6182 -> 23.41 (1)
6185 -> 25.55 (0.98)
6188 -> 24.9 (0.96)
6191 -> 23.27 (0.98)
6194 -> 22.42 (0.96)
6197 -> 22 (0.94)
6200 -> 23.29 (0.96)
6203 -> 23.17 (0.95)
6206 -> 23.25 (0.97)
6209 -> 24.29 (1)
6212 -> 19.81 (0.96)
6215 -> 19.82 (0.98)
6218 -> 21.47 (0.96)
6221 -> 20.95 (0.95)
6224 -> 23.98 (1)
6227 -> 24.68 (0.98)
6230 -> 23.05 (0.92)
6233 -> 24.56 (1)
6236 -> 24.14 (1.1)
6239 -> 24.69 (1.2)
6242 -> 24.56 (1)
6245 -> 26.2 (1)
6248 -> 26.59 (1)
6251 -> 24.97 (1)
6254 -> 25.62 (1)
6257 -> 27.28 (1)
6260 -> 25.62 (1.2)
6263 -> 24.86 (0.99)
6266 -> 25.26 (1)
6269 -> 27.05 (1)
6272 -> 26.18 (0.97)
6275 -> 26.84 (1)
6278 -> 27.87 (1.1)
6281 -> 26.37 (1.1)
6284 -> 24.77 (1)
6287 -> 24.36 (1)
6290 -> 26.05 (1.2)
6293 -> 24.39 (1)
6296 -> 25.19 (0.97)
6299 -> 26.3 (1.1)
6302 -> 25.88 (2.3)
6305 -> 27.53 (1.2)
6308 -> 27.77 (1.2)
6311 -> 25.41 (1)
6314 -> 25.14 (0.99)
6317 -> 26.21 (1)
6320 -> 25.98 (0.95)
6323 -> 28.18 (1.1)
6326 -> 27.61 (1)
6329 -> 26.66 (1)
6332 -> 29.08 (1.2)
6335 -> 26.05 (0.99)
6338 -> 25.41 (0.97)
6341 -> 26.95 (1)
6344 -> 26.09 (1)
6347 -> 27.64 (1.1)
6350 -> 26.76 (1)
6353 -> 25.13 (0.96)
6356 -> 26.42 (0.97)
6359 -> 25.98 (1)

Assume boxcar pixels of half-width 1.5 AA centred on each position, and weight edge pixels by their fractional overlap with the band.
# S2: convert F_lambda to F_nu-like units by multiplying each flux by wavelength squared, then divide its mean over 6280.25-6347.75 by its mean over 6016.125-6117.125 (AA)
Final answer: 1.4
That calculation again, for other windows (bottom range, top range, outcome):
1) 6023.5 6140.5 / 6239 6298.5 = 1.31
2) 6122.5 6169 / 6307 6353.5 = 1.27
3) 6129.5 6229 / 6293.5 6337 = 1.21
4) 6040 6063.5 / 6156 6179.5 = 1.14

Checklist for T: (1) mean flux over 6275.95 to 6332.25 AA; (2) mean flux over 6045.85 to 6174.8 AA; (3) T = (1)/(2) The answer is 1.24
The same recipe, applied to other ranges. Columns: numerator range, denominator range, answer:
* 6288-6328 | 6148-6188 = 1.11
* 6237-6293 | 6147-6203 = 1.10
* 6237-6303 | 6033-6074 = 1.19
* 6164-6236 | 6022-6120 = 1.11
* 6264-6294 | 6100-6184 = 1.21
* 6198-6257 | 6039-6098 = 1.11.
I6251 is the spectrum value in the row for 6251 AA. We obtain 24.97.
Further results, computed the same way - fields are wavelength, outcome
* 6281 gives 26.37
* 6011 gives 24.46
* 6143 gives 21.27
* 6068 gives 20.5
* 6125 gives 20.24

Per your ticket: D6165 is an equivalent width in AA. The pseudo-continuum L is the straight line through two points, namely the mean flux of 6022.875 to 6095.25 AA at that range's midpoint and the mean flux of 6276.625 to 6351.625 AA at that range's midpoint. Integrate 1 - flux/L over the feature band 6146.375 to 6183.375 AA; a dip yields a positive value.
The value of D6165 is 0.56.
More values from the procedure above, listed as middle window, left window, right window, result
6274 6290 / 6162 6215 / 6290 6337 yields -0.22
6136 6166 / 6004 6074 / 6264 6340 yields 1.96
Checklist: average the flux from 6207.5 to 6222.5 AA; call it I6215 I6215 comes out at 21.3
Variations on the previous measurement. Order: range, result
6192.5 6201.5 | 22.6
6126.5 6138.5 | 21.8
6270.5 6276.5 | 26.5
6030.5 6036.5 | 23.1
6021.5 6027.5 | 22.2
